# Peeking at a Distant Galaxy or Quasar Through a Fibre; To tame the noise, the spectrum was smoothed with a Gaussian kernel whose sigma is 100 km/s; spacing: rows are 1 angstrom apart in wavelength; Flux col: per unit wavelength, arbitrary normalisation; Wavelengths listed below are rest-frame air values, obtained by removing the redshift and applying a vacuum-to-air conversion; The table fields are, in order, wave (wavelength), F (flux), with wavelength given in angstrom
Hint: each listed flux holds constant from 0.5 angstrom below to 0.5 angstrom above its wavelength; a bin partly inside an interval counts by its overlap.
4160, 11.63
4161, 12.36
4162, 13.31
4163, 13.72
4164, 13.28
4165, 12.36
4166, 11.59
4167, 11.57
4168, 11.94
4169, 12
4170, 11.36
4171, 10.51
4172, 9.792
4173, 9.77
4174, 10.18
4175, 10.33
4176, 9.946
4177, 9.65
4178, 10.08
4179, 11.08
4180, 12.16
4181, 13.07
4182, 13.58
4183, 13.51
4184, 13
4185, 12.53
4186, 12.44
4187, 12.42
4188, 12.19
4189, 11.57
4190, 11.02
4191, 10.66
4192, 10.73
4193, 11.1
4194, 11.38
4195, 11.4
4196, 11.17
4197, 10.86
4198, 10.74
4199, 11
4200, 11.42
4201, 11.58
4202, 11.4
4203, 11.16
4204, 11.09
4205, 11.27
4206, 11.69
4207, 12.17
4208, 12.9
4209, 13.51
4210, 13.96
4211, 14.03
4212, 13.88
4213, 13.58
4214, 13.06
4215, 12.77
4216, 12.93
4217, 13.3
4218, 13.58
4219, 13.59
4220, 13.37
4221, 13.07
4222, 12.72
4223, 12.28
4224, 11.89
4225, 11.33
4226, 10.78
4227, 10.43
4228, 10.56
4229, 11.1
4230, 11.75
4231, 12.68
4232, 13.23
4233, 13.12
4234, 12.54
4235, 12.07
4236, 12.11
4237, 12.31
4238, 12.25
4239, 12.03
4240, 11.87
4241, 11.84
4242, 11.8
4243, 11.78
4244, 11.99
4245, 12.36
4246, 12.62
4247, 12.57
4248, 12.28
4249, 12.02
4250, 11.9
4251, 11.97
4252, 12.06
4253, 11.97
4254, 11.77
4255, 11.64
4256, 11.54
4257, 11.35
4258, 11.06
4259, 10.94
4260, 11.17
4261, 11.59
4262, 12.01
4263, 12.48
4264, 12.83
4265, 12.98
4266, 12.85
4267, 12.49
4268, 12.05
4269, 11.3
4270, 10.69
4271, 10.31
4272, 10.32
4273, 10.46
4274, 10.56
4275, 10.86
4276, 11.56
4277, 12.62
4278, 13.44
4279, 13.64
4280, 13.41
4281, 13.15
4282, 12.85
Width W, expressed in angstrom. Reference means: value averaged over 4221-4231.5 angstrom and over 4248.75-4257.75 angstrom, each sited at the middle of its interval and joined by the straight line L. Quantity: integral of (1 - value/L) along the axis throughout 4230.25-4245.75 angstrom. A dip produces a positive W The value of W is -0.8 angstrom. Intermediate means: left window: 11.6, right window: 11.8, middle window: 12.3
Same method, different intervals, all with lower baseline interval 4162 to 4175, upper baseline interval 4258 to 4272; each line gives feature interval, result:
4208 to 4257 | -2.93 angstrom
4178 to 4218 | -1.84 angstrom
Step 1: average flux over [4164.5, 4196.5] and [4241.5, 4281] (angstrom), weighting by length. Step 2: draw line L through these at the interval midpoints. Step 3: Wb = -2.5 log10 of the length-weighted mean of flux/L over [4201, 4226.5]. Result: -0.09 mag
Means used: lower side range 11.4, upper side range 11.9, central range 12.6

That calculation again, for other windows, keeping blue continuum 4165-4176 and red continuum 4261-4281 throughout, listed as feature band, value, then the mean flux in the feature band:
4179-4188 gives -0.15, 12.7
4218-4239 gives -0.06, 12.2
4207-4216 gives -0.18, 13.4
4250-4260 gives 0.02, 11.6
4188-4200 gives 0.00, 11.1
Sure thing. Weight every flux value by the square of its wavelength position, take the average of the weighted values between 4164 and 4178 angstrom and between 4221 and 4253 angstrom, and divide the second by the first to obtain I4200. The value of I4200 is 1.14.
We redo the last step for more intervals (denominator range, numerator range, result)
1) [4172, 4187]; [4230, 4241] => 1.10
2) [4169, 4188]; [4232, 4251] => 1.10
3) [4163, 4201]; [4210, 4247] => 1.11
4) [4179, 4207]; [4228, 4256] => 1.06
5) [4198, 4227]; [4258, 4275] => 0.95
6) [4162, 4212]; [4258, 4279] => 1.04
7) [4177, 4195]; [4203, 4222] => 1.11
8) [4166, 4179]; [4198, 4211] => 1.14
